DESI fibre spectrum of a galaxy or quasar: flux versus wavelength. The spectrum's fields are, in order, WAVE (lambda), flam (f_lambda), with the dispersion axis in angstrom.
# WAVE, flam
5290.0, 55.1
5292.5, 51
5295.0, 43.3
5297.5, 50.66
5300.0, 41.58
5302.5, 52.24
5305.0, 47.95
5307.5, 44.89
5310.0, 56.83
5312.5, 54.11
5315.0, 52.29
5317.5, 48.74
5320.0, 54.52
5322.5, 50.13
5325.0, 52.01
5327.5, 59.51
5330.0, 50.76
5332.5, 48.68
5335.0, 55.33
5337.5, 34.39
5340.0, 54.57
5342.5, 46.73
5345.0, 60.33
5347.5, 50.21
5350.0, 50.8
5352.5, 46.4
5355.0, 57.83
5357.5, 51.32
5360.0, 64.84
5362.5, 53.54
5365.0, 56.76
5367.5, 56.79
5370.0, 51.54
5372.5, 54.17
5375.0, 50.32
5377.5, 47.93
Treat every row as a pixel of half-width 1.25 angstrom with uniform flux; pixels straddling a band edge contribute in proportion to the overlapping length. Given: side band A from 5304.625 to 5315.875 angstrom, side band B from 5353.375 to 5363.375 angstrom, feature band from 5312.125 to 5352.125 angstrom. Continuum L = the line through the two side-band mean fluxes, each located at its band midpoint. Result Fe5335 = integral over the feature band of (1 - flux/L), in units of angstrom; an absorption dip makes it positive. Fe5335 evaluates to 1.84 angstrom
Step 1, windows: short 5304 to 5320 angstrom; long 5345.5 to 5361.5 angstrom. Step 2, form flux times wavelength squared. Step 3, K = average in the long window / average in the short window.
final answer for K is 1.1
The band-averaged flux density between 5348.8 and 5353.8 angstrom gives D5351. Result 48.7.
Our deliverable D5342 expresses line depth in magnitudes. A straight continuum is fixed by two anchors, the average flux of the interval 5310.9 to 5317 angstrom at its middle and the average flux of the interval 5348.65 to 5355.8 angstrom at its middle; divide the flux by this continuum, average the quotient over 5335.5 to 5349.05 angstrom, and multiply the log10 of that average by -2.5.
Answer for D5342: 0.044 mag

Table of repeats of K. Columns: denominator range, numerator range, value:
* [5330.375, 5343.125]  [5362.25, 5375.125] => 1.14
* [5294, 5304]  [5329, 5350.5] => 1.08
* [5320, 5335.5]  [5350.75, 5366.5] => 1.05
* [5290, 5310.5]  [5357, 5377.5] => 1.15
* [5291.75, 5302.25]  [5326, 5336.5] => 1.14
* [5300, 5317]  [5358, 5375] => 1.12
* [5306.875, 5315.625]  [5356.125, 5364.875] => 1.10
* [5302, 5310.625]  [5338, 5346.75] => 1.06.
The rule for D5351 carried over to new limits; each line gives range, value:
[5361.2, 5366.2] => 55.2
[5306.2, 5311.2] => 50.8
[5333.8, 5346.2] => 50.2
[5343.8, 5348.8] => 55.2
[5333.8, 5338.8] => 44.9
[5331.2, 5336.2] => 52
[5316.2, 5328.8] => 53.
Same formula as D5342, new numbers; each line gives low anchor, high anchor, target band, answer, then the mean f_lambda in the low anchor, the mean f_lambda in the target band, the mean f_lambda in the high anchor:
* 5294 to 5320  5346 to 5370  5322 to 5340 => 0.027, 49.6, 50.4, 54.2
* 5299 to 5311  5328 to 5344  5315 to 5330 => -0.081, 48.7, 52.7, 49.1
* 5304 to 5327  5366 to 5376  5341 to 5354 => 0.032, 51.6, 51.1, 53.4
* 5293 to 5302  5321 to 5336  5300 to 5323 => -0.035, 46.3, 50.8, 52.7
